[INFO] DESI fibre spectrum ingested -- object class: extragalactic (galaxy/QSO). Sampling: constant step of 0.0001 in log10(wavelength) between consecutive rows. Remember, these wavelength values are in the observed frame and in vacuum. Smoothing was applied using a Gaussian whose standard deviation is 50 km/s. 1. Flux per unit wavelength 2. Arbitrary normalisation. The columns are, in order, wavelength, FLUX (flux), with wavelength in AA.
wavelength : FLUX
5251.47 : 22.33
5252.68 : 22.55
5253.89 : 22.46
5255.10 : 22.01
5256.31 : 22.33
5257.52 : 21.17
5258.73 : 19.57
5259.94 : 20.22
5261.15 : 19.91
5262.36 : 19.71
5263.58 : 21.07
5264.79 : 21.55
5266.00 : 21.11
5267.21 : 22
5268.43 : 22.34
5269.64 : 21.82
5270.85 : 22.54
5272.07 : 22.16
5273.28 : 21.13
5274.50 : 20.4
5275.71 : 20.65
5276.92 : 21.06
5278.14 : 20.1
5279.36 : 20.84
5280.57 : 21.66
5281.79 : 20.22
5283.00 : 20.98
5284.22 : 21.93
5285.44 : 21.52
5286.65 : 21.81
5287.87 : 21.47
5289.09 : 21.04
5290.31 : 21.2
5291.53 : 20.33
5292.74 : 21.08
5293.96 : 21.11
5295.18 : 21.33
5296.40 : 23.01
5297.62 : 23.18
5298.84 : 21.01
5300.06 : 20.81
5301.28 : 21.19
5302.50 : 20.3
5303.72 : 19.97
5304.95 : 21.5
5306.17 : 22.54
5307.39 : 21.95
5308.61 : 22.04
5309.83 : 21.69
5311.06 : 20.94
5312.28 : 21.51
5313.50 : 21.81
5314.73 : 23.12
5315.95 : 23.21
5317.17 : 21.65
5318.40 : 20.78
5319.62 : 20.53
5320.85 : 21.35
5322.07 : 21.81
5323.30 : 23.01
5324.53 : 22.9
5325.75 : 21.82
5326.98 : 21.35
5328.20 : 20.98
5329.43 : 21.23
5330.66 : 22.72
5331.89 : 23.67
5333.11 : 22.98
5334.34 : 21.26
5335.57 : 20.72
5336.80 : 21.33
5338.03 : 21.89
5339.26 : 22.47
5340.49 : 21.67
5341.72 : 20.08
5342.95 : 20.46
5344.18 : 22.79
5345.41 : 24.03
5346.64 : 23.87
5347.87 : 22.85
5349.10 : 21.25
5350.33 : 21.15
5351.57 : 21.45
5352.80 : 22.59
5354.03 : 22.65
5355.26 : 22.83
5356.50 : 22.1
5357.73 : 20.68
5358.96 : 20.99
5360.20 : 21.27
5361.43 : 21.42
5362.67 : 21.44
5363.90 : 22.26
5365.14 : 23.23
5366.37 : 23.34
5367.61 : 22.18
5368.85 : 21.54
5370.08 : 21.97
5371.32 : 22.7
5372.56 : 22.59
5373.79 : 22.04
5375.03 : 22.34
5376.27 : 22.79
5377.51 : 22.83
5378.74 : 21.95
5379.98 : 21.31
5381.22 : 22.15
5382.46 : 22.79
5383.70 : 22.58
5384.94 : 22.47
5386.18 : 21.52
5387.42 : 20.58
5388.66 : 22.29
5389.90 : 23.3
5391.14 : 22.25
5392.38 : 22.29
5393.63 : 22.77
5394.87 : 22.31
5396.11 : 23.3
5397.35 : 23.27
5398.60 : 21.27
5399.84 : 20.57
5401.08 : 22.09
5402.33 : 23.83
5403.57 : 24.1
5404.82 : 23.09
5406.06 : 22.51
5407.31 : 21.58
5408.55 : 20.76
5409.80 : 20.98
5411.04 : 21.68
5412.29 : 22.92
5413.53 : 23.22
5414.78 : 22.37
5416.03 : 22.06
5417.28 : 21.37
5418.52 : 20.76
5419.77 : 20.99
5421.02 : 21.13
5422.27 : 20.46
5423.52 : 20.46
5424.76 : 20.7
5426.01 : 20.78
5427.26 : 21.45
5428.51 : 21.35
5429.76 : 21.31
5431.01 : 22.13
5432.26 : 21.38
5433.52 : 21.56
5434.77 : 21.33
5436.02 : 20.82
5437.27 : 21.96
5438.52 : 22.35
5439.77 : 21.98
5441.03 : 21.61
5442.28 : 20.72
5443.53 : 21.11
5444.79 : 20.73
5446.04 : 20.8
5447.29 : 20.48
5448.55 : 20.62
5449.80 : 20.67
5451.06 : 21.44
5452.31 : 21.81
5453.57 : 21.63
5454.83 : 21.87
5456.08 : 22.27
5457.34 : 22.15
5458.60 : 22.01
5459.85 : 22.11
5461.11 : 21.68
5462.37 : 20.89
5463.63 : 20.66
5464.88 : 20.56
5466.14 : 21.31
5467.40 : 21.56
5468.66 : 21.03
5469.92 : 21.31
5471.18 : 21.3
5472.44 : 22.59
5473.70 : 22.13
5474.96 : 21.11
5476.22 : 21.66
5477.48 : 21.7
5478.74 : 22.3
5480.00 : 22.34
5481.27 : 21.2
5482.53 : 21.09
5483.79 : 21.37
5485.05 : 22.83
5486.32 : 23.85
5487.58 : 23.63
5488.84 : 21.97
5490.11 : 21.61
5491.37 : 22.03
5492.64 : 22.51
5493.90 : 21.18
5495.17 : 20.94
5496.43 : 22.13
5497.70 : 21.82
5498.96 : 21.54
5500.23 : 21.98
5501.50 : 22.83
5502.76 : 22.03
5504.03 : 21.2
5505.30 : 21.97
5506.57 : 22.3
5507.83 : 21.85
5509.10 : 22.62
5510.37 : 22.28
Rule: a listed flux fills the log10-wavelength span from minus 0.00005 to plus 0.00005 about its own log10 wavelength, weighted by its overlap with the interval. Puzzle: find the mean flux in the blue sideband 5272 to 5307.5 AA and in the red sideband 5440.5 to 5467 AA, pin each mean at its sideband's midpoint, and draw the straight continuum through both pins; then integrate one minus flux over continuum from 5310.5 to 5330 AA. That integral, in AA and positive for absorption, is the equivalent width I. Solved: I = -0.5 AA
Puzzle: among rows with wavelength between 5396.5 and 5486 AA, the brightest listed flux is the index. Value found 24.1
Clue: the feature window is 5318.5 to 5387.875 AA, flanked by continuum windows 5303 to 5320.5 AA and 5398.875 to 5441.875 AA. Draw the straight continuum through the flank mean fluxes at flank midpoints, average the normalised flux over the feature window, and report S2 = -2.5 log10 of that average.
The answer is -0.02 mag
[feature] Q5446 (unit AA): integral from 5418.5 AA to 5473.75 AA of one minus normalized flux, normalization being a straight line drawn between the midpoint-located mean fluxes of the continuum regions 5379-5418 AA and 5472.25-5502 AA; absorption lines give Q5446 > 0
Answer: 1.9 AA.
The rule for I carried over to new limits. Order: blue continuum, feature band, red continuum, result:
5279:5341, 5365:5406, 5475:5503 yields -1.2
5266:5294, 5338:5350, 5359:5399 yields -0.1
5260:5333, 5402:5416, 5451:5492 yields -0.5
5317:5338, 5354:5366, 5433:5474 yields -0.1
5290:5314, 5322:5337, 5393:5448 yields -0.4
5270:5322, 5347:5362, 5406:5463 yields -0.3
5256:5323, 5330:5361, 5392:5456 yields -0.7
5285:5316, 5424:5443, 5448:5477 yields 0.1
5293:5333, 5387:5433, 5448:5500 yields -0.3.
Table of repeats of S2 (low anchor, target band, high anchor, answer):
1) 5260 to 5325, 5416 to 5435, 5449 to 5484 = 0.02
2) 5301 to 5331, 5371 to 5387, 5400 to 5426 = -0.03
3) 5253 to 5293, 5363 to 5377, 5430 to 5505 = -0.05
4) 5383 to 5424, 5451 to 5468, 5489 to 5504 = 0.02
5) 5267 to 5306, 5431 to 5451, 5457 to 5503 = 0.02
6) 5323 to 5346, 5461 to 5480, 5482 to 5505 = 0.03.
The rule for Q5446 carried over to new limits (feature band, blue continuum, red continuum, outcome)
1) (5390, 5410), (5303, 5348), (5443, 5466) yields -0.8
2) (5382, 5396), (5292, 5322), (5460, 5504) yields -0.4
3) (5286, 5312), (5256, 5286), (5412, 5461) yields -0.3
